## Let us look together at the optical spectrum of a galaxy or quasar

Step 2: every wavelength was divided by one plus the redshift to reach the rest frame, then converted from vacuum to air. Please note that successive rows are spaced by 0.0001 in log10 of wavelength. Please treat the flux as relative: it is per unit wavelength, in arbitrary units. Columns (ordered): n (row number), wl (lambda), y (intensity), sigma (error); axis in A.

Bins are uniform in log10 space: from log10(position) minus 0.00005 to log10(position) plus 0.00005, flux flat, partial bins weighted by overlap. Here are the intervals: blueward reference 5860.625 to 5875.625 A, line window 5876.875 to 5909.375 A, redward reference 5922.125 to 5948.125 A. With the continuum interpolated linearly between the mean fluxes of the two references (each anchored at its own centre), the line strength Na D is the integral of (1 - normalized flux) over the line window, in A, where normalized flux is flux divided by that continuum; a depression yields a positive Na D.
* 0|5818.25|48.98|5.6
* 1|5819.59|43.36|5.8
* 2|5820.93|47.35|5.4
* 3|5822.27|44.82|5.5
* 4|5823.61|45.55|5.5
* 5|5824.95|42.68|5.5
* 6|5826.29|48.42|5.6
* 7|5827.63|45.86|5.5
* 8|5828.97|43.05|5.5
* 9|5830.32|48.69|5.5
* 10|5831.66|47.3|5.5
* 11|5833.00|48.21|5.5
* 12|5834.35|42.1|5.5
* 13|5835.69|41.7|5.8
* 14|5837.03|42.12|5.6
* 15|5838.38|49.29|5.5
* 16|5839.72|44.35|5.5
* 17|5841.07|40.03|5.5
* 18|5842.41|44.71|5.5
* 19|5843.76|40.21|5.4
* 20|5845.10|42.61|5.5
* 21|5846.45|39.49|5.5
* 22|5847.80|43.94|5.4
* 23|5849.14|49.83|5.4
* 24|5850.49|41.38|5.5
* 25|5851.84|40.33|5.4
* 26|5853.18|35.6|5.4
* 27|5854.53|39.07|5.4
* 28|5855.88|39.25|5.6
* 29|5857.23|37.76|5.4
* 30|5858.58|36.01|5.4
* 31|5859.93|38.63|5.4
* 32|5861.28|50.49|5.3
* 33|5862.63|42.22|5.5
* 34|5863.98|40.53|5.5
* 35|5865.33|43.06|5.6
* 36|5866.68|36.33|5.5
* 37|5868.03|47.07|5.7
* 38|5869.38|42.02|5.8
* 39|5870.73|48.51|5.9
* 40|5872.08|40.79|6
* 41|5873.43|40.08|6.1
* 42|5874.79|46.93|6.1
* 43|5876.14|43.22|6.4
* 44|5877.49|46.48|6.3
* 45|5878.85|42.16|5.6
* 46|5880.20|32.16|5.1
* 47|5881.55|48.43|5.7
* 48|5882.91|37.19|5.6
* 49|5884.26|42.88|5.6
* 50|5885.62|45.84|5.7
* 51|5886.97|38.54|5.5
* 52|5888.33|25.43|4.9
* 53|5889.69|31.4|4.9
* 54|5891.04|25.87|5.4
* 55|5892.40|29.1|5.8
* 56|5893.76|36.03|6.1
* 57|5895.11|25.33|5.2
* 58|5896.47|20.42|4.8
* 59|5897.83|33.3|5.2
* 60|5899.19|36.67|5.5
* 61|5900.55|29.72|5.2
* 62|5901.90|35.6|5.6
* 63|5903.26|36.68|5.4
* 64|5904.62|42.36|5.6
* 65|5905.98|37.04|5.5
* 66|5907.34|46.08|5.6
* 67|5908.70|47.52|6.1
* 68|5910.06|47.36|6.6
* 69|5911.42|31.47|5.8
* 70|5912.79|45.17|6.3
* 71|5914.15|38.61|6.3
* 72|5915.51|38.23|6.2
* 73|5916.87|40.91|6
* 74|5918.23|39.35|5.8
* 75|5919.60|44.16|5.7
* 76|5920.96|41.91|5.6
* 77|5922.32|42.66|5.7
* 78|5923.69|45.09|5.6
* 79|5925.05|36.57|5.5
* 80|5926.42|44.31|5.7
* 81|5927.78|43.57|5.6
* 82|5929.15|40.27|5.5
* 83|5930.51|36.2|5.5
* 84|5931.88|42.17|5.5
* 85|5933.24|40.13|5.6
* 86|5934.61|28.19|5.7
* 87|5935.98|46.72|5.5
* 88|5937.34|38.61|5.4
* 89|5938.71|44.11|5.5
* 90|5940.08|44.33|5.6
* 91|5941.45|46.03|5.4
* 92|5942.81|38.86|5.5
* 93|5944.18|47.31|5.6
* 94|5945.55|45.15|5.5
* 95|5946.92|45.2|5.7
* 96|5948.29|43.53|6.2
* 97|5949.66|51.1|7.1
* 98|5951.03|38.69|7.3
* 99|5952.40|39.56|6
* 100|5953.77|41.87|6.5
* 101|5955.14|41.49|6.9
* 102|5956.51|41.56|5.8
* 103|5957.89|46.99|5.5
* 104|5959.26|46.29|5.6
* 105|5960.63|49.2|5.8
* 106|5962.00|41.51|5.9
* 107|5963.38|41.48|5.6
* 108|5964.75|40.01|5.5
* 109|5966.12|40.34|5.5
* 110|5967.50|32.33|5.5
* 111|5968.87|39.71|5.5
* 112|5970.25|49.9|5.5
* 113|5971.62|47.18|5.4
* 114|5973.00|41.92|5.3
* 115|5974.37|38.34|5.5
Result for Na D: 5.0 A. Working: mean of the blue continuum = 43.5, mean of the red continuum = 41.9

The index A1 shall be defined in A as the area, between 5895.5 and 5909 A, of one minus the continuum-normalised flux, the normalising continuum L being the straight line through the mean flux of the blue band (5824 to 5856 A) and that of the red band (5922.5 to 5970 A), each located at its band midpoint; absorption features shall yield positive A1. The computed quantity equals 2.1 A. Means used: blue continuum 43.4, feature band 36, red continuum 42.1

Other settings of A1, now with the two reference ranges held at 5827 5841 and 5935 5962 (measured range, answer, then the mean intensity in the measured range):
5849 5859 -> 1.2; 39.5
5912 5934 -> 1.5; 41.1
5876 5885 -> 0.6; 41.7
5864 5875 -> 0.5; 42.8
